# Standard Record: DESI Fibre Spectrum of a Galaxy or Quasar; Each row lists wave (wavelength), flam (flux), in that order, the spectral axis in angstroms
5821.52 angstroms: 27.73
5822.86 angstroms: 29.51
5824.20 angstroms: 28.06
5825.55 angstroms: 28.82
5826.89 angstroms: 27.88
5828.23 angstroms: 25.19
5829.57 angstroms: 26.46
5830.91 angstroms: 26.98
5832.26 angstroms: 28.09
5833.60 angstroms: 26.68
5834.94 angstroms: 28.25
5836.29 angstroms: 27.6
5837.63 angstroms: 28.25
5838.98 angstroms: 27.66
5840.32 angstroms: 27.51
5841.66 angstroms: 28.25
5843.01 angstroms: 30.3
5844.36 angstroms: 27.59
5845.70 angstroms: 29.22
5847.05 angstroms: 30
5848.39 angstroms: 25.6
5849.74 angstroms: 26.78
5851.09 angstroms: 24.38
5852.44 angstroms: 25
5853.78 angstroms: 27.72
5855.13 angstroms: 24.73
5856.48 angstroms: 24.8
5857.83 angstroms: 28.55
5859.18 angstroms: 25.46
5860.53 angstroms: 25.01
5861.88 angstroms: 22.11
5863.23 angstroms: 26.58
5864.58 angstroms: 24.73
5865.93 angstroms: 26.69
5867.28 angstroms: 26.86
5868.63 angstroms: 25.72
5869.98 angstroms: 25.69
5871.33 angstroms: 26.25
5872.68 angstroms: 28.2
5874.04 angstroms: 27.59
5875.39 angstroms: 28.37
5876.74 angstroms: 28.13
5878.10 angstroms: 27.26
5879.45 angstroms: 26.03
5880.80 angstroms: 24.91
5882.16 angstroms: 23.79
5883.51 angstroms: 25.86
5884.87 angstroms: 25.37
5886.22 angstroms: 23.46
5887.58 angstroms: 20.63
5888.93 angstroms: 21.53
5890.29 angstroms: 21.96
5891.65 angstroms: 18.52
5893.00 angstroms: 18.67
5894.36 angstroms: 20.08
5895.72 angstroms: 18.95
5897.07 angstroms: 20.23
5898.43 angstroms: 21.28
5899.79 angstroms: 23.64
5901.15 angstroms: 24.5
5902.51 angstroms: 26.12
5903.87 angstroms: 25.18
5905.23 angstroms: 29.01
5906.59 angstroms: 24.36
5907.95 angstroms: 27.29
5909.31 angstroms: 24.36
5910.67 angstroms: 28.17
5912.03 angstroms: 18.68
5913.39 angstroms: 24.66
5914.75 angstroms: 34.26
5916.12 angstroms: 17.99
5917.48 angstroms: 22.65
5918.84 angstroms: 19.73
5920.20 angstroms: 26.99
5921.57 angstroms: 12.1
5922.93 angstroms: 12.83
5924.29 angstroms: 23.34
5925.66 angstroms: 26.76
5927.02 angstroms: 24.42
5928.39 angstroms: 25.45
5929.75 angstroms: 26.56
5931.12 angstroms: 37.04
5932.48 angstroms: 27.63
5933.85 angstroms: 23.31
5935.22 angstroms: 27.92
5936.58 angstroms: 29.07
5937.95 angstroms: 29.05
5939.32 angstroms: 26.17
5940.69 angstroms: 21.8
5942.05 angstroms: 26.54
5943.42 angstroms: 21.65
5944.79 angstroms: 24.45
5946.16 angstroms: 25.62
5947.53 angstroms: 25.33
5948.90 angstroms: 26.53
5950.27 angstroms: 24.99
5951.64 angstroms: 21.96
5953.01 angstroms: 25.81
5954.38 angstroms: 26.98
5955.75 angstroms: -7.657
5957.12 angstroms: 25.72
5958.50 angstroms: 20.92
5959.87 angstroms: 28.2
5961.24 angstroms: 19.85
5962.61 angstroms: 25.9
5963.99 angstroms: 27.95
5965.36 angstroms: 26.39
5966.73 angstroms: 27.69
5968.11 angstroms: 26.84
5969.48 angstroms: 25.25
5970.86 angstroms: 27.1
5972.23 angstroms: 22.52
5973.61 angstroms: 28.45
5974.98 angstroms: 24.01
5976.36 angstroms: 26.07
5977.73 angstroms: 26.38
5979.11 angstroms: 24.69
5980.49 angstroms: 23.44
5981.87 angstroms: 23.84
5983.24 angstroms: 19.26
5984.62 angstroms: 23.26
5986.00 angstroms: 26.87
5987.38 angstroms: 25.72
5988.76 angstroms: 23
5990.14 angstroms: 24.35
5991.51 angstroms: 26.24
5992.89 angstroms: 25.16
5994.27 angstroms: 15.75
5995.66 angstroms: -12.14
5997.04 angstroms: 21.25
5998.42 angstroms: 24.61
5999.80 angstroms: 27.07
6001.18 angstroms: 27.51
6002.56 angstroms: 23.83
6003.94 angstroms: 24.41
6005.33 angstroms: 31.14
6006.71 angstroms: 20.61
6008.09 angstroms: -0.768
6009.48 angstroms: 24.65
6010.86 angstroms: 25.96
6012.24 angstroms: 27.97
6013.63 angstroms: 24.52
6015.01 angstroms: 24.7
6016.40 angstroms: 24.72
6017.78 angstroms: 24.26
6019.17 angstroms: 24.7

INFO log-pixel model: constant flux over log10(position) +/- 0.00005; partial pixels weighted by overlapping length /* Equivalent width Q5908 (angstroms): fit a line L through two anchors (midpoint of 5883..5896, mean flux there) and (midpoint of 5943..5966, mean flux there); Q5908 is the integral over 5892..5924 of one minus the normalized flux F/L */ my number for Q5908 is -1.1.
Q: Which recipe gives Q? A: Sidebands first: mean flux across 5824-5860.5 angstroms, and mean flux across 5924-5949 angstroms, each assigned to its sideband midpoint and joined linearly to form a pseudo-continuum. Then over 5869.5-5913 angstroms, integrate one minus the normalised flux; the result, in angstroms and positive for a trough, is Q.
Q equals 4.1 angstroms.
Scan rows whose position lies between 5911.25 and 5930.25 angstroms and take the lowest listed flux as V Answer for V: 12.1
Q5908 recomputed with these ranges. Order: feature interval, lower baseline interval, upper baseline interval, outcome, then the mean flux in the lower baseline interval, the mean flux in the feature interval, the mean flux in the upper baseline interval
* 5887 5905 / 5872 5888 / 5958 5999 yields 2.6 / 25.9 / 21.8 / 23.3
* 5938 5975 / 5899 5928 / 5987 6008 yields -2.7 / 23.7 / 24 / 21.2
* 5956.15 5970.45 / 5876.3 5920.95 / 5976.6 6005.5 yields -1.2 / 23.7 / 24.8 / 22.5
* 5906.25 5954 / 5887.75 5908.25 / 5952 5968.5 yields -4.3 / 22.6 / 24.7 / 22.8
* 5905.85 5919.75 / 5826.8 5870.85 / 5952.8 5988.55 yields 0.5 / 26.7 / 24.3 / 23.9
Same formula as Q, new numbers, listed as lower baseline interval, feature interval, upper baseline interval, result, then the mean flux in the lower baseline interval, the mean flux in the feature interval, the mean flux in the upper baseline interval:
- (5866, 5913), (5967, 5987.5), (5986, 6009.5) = -3.3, 24.3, 24.9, 20.8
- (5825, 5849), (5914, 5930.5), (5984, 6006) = 1.4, 27.8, 22.8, 22.4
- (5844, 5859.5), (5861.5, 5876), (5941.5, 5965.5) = -0.2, 26.7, 26.3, 23.1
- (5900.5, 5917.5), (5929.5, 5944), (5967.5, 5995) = -1.2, 25.3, 27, 24.4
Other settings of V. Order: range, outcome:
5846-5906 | 18.52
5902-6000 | -12.14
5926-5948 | 21.65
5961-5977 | 19.85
